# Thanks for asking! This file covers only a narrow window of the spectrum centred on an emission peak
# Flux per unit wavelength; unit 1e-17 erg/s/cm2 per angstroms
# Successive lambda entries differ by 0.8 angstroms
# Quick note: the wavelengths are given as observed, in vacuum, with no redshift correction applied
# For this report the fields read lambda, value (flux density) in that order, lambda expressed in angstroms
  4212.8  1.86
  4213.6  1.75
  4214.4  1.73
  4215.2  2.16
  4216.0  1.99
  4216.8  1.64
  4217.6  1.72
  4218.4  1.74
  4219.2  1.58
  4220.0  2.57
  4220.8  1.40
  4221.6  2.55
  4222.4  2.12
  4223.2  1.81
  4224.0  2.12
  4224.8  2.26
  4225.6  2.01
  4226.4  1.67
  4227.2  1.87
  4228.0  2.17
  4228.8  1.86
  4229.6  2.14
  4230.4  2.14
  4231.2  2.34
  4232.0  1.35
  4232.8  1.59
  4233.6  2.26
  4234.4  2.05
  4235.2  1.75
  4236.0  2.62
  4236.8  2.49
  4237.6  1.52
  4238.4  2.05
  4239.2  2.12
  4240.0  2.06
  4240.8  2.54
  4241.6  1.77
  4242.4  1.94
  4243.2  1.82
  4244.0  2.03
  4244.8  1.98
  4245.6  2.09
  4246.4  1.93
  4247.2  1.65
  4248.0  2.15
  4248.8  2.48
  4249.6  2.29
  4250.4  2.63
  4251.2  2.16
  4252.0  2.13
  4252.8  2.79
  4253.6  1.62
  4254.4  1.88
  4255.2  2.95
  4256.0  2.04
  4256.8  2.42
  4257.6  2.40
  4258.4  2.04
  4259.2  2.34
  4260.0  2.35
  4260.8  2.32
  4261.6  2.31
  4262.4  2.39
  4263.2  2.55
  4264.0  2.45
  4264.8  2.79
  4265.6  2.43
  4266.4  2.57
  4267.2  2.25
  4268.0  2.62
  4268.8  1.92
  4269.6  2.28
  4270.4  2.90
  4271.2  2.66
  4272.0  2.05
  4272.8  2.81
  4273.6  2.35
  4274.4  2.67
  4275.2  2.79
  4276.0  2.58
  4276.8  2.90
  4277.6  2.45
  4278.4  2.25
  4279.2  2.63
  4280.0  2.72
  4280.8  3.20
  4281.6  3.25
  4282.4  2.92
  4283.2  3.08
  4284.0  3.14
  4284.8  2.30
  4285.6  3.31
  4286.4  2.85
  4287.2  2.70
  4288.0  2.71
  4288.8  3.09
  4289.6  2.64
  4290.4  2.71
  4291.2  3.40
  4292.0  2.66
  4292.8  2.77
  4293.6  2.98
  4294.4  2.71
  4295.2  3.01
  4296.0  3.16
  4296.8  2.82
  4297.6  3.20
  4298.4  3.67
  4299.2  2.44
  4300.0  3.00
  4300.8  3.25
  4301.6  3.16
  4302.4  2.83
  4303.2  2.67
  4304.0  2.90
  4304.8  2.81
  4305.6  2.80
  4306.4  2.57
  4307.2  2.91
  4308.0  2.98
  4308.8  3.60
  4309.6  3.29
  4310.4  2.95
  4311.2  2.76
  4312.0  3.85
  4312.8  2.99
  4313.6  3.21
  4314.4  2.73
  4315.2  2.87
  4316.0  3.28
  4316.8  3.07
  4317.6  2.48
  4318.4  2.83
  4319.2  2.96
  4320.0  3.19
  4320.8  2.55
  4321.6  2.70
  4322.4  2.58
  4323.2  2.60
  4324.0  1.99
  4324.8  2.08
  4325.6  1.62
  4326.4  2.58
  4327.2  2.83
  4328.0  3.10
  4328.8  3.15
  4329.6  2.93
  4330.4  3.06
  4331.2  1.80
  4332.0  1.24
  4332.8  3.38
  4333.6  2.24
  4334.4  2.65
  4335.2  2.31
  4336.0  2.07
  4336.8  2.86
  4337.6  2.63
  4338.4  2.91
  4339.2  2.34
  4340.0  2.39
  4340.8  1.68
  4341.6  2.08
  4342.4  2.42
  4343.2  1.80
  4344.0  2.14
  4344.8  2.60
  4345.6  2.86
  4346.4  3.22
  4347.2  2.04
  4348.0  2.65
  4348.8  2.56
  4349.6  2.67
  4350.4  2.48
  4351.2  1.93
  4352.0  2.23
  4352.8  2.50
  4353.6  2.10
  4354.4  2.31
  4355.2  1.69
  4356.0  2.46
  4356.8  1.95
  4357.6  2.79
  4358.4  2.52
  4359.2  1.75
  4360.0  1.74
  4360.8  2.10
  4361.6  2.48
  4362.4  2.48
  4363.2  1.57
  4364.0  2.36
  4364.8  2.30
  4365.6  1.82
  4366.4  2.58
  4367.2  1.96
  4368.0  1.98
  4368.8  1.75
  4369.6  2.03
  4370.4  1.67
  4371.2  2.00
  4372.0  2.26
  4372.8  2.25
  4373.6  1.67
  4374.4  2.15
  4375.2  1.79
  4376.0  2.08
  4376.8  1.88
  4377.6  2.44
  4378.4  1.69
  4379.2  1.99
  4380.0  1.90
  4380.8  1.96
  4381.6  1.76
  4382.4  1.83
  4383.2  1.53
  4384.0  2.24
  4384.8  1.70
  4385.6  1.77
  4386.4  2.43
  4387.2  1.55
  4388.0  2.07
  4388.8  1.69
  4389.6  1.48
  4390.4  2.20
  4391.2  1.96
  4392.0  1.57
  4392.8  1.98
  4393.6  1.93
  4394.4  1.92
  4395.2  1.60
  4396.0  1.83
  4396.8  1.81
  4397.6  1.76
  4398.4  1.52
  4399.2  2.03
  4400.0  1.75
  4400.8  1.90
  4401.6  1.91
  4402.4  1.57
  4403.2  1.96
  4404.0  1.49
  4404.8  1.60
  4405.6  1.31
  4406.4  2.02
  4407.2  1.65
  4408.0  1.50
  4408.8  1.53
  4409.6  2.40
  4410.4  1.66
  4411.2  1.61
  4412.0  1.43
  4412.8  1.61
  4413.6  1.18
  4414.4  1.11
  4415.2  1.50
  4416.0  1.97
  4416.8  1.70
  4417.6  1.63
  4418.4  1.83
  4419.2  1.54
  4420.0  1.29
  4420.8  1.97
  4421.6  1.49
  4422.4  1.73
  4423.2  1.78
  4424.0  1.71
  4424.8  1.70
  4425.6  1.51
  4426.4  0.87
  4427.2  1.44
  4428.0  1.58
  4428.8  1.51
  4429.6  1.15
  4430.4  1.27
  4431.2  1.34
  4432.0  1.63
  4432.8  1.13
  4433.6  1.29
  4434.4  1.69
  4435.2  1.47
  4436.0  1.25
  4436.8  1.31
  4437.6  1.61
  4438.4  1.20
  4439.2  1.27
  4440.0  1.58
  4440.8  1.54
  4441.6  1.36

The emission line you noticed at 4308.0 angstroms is C IV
